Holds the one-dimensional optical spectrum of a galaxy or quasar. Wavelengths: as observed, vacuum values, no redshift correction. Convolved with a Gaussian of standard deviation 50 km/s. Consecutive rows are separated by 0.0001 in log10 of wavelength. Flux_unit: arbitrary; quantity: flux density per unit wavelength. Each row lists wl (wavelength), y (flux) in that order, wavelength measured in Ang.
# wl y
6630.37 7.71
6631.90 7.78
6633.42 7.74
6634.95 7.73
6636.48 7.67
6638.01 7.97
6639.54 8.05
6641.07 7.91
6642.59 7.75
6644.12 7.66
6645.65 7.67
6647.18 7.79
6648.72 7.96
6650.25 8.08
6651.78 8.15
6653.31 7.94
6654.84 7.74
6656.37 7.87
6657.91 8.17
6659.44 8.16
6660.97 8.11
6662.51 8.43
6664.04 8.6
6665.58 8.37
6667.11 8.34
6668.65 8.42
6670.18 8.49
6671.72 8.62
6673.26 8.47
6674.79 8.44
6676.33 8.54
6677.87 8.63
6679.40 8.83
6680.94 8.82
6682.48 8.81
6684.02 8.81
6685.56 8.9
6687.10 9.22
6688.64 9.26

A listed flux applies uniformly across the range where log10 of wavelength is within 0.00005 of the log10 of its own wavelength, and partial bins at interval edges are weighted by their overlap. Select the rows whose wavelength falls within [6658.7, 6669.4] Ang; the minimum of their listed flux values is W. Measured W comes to 8.11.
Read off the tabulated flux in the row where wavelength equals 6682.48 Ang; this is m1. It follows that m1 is 8.81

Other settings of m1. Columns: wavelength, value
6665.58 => 8.37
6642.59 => 7.75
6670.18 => 8.49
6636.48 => 7.67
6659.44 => 8.16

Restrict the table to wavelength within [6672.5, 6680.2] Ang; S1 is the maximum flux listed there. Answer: 8.83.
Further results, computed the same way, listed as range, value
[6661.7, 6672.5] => 8.62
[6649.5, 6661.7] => 8.17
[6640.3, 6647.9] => 7.91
